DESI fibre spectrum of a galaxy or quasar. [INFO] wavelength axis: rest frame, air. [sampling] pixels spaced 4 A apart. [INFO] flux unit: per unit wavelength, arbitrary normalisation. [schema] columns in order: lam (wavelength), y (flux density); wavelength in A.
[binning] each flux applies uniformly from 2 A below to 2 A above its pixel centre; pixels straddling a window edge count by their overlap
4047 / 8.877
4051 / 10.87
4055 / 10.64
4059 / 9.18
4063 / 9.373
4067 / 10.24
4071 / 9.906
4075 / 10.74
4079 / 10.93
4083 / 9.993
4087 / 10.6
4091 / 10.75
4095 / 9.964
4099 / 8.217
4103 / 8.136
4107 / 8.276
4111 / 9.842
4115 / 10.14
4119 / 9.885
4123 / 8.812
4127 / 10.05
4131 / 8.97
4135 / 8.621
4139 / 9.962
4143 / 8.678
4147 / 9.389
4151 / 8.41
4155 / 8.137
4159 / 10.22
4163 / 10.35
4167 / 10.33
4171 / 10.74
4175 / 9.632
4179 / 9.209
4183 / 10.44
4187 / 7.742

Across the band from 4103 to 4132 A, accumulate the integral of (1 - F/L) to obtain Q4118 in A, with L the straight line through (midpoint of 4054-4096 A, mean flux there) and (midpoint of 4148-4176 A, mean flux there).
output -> 1.7 A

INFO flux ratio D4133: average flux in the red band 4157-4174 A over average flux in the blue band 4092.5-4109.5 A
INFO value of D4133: 1.19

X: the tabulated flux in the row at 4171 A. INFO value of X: 10.74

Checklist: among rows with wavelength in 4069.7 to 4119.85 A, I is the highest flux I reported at 10.93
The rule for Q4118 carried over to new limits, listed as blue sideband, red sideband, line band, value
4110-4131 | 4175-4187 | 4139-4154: 1.0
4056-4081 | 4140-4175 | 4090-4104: 1.0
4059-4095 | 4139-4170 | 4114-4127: 0.2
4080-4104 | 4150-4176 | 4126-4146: 1.1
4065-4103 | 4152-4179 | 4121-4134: 0.9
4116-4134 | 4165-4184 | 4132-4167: 1.7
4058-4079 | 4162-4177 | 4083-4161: 6.2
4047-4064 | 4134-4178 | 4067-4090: -1.4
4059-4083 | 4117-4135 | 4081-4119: 0.6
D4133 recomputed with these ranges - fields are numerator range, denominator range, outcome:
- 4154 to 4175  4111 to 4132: 1.04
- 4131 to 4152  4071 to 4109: 0.93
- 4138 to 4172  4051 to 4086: 0.94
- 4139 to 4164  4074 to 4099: 0.89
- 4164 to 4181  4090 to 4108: 1.11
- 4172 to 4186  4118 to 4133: 1.03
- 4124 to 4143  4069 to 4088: 0.89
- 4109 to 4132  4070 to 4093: 0.92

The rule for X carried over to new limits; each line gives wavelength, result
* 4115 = 10.14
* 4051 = 10.87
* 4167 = 10.33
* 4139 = 9.962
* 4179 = 9.209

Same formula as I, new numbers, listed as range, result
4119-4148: 10.05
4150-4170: 10.35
